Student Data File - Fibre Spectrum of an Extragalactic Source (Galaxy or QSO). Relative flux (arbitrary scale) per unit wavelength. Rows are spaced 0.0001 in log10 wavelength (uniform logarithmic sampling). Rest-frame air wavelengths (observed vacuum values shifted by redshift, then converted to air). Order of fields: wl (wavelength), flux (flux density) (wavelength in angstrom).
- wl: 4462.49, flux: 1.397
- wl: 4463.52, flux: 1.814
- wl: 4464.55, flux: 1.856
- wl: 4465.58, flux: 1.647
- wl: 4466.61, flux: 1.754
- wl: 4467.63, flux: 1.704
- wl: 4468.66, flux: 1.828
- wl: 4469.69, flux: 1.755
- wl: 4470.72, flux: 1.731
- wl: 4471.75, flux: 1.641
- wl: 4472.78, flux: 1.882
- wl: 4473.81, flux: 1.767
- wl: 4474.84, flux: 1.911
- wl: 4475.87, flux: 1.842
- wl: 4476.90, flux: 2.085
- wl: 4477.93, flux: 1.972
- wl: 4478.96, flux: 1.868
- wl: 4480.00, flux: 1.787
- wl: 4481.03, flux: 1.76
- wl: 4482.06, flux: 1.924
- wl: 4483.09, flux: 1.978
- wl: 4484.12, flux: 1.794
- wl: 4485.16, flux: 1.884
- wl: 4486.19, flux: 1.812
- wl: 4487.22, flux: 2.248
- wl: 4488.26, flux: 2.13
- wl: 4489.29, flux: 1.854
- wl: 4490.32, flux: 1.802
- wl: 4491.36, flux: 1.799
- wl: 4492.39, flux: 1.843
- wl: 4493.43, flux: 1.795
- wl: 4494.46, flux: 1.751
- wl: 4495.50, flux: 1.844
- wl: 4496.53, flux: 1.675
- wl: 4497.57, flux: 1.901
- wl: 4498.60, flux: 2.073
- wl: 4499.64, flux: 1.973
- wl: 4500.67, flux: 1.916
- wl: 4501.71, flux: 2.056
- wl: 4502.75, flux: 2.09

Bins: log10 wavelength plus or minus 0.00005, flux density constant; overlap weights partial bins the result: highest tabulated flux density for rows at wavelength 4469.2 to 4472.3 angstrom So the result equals 1.755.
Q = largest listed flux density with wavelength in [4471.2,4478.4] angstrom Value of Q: 2.085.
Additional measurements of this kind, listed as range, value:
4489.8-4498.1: 1.901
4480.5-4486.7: 1.978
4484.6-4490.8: 2.248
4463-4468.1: 1.856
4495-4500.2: 2.073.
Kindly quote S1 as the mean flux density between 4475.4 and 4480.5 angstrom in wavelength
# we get 1.91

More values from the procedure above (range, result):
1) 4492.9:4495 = 1.77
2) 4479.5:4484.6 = 1.85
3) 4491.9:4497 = 1.78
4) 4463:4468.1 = 1.76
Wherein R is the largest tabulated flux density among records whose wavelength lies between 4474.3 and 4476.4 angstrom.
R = 1.911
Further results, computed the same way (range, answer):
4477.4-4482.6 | 1.972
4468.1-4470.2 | 1.828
